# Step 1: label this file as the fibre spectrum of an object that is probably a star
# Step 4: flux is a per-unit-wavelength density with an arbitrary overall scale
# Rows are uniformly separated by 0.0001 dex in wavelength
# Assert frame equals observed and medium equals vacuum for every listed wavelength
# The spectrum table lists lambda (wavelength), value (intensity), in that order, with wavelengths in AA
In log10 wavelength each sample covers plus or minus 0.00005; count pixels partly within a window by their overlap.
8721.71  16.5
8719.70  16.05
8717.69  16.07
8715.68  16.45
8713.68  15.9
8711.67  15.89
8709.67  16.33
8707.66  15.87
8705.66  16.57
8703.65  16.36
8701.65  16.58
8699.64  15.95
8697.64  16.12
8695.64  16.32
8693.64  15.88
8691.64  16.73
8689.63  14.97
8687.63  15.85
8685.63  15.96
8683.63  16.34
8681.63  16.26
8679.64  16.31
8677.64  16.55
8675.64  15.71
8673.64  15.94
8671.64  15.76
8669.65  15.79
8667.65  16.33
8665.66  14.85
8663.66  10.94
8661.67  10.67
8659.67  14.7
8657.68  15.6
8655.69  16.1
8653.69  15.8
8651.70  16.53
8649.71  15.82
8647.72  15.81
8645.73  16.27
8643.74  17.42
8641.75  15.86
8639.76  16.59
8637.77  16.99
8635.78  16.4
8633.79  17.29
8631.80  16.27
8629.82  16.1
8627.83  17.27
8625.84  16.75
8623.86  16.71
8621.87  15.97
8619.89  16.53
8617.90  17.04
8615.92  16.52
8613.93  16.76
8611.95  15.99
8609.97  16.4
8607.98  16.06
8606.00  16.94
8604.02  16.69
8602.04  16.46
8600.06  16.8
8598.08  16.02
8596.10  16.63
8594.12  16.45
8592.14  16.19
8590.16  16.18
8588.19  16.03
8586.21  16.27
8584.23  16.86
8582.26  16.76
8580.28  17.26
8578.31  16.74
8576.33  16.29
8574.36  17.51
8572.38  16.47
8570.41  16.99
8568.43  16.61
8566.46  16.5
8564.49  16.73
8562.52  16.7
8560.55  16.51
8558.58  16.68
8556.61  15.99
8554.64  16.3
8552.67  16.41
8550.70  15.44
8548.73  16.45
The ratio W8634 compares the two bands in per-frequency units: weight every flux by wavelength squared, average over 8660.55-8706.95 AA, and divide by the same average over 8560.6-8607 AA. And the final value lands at 1.0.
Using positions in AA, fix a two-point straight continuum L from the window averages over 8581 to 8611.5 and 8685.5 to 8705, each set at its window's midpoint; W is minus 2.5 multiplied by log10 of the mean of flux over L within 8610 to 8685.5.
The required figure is 0.02 mag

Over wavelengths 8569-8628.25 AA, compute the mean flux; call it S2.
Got 16.6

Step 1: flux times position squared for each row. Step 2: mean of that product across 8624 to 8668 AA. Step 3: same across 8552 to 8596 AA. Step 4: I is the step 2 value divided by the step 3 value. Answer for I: 0.97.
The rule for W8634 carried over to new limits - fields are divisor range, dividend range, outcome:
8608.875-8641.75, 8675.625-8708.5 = 0.99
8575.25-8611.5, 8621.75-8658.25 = 1.01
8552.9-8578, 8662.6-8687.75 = 0.96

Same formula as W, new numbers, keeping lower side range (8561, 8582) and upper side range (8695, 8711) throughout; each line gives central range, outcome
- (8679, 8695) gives 0.02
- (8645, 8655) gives 0.03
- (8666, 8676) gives 0.04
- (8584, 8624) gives 0.01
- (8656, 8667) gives 0.20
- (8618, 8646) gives -0.01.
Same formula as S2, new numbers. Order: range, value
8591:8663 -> 16.2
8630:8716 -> 15.9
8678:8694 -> 16.1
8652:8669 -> 14.5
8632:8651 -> 16.5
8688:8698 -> 16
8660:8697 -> 15.4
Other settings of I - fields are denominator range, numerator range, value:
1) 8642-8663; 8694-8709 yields 1.07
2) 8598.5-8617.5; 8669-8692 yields 0.98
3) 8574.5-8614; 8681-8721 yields 1.00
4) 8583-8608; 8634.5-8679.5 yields 0.96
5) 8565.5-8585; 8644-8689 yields 0.94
